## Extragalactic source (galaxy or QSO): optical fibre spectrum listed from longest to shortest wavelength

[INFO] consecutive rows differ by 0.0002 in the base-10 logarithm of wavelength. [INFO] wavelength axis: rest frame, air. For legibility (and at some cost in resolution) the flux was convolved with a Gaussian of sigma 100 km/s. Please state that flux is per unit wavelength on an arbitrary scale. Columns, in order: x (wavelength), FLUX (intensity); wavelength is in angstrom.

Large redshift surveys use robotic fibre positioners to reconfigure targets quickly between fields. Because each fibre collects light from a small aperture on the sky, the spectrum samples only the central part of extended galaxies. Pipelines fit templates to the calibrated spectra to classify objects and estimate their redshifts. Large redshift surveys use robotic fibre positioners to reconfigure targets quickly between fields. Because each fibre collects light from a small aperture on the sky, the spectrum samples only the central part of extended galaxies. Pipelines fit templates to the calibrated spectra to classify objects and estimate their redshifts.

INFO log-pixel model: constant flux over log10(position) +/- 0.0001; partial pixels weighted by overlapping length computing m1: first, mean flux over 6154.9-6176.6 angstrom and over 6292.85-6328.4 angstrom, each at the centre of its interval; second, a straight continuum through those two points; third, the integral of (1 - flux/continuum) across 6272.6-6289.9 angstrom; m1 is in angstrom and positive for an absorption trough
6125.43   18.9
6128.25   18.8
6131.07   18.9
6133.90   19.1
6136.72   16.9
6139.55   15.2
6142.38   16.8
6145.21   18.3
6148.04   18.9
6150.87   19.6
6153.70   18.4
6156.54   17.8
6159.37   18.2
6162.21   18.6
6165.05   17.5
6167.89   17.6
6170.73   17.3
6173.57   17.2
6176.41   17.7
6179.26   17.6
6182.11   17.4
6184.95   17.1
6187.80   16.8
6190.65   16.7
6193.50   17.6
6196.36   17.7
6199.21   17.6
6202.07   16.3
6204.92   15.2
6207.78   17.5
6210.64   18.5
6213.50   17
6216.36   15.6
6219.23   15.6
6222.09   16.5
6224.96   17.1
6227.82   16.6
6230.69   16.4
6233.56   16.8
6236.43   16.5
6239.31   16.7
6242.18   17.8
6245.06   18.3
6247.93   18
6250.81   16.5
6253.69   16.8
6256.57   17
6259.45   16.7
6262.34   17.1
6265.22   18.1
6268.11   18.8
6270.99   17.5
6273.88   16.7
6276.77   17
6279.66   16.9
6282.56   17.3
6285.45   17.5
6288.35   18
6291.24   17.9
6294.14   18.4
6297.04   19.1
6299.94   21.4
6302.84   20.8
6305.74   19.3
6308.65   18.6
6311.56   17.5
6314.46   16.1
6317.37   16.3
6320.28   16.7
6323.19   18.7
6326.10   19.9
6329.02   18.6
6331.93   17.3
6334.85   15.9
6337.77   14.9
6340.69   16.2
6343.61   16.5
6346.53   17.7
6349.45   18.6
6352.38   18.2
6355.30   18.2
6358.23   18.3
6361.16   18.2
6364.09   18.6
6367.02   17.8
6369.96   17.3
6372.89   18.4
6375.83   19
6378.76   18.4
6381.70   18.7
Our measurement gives 1.1 angstrom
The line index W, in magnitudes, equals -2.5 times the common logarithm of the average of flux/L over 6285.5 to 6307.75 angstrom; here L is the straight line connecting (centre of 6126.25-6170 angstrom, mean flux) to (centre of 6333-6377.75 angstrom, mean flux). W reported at -0.08 mag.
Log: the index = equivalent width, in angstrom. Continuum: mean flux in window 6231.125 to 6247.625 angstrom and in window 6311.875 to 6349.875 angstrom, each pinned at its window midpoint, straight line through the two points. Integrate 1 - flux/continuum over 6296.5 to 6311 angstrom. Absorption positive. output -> -2.16 angstrom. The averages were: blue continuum 17.2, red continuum 17.2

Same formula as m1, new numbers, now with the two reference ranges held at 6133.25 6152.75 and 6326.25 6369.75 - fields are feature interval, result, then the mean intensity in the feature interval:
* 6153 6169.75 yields -0.2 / 18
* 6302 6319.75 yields -0.3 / 17.9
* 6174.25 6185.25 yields 0.2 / 17.5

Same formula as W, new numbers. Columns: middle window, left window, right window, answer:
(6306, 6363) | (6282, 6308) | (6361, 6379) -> 0.06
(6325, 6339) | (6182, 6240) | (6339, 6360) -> 0.02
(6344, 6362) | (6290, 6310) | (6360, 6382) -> 0.03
